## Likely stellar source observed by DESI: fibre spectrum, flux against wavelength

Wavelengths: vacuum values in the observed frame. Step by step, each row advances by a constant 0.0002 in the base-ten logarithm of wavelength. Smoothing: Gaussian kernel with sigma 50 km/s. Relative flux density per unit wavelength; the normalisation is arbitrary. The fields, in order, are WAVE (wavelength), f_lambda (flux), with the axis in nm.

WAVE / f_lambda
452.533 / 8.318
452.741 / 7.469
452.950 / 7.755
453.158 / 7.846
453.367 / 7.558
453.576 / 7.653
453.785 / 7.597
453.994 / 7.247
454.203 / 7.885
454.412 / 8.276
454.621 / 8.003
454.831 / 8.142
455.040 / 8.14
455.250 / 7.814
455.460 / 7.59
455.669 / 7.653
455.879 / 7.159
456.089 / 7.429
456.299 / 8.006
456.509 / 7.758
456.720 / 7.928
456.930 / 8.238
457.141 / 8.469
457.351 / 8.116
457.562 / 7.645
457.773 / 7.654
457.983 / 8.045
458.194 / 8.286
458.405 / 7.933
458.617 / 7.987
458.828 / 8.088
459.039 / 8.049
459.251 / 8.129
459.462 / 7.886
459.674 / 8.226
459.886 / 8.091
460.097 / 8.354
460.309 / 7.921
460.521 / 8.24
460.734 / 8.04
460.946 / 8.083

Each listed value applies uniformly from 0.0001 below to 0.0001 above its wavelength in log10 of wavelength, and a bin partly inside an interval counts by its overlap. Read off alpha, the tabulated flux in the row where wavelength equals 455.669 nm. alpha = 7.653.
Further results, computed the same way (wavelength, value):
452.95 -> 7.755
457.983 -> 8.045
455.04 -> 8.14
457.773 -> 7.654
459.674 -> 8.226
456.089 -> 7.429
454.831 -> 8.142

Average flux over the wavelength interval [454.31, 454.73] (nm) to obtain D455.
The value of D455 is 8.13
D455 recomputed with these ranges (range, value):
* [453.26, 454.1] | 7.51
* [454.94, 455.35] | 7.97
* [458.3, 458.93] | 7.99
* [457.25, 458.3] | 7.95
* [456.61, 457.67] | 8.07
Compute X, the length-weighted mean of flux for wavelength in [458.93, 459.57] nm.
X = 8.02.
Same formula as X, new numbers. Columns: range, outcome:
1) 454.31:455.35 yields 8.07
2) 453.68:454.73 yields 7.8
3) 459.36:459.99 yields 8.06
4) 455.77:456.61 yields 7.59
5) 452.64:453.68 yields 7.65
